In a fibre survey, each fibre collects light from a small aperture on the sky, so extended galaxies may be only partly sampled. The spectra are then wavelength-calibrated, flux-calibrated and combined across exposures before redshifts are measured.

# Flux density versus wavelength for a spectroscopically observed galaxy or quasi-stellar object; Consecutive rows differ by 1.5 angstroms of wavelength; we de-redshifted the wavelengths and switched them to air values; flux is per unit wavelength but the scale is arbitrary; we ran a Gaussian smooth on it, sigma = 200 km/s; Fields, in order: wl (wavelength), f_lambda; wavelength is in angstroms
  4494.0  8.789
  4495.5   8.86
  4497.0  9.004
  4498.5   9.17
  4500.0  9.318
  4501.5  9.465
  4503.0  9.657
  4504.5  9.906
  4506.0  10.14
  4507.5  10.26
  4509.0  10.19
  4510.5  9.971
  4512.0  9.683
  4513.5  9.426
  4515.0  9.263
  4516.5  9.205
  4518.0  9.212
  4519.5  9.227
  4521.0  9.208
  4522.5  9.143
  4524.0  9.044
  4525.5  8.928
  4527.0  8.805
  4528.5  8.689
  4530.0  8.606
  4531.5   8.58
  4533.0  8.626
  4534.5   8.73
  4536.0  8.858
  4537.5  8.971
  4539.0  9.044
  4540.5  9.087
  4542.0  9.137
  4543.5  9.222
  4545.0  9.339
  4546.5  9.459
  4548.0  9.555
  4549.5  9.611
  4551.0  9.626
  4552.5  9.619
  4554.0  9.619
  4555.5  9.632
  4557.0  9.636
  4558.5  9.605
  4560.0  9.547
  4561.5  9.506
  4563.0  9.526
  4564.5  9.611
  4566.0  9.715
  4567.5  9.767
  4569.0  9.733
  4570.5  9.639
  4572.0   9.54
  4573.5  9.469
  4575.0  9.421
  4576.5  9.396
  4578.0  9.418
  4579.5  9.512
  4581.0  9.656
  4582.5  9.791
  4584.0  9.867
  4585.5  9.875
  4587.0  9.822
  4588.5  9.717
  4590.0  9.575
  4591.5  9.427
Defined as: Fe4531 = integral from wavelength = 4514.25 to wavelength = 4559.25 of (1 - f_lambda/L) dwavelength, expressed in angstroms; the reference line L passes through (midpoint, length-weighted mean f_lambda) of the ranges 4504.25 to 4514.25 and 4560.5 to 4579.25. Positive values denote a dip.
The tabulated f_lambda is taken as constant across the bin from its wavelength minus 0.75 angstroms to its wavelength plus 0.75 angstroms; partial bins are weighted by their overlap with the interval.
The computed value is 2.7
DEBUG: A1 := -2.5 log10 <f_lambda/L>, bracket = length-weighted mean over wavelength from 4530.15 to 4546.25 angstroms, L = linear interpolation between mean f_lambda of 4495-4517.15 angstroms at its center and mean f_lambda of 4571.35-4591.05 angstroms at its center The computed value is 0.07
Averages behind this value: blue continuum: 9.58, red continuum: 9.62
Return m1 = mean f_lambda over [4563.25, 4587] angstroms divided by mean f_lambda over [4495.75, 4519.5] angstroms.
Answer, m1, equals 1.01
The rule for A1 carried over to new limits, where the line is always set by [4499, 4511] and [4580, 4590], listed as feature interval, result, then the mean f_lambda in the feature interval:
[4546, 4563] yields 0.02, 9.58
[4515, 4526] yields 0.08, 9.15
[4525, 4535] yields 0.13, 8.7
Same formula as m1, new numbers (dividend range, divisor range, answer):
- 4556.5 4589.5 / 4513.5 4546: 1.07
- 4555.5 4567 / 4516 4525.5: 1.05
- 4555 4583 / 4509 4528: 1.03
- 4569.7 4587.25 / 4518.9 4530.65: 1.07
